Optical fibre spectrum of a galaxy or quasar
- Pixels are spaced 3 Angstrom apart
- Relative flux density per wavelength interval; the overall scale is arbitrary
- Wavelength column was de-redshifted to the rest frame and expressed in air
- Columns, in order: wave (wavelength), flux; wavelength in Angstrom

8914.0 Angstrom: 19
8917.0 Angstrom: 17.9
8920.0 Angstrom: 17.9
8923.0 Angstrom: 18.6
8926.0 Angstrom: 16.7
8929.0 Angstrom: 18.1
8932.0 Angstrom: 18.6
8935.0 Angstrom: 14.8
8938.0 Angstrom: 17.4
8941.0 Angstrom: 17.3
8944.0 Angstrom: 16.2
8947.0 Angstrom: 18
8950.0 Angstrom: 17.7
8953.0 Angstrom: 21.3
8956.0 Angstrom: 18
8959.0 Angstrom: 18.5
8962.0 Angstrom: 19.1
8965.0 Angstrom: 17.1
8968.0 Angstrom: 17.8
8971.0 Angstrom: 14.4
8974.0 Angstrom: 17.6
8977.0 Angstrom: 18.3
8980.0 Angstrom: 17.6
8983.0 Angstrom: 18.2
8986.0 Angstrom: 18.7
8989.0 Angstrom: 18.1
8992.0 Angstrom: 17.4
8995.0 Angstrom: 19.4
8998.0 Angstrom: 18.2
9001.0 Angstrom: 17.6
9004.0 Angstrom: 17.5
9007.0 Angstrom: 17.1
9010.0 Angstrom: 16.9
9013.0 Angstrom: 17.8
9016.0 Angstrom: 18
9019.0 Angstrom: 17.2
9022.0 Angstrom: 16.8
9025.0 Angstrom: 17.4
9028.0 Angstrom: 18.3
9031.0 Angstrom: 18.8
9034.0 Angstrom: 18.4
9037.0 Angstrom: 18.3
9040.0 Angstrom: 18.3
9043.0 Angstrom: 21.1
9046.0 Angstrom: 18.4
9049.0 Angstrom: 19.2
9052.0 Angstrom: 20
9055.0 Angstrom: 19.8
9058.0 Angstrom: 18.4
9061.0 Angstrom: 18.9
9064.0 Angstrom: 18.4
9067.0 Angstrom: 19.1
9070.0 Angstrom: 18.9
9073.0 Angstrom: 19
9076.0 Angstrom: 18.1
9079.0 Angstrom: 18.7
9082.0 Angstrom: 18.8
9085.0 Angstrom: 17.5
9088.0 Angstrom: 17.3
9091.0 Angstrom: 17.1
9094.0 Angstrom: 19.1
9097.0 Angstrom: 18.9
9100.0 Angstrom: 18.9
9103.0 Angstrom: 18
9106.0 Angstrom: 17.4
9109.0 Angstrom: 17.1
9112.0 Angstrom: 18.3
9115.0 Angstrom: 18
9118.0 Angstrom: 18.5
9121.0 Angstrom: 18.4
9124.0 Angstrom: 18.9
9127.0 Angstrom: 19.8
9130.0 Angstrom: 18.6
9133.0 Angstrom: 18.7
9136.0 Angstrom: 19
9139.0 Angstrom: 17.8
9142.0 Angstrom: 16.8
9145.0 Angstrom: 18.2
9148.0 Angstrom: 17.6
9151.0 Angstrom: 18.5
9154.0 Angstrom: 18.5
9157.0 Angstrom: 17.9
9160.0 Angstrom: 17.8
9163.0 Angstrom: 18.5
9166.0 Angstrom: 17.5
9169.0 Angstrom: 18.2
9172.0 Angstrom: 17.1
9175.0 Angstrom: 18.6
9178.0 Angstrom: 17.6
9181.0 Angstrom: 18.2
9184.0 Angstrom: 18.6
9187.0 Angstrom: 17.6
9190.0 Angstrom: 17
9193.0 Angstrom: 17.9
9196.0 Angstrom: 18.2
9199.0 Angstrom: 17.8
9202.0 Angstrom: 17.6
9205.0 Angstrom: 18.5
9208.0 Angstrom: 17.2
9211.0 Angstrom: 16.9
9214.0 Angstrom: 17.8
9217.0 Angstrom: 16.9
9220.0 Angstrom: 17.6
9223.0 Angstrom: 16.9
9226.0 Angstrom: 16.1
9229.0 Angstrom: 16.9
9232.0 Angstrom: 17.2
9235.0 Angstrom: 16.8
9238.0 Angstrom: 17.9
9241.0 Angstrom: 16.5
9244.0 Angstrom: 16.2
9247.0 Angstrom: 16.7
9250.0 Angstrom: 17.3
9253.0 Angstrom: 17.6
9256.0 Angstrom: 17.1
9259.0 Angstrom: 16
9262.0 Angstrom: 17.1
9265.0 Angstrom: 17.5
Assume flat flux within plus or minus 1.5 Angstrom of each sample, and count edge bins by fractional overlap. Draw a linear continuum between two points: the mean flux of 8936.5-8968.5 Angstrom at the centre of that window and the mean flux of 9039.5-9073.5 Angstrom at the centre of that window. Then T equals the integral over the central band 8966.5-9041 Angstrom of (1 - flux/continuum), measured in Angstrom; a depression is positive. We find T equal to 3.33 Angstrom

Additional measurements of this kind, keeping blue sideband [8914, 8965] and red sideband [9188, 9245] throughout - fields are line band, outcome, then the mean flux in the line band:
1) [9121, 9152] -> -1.7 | 18.4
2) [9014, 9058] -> -2.2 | 18.6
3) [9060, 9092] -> -1.4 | 18.4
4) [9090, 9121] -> -1.1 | 18.2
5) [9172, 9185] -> -0.6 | 18.1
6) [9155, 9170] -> -0.5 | 18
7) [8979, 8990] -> -0.2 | 18.2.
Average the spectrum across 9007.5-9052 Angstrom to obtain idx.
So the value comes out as 18.2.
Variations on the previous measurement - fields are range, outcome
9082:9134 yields 18.3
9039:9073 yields 19.1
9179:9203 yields 17.9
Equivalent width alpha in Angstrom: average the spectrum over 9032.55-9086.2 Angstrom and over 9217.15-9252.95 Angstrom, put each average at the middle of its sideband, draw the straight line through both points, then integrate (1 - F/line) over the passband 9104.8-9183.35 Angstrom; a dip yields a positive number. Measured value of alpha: -0.9 Angstrom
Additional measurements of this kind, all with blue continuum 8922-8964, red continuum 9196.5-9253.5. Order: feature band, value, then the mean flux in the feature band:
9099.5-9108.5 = -0.22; 17.9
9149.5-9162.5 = -0.63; 18.2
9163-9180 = -0.55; 17.9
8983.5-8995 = -0.32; 18.3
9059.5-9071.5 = -0.86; 18.8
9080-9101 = -0.86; 18.2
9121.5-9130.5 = -0.85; 19.1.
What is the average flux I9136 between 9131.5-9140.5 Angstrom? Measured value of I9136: 18.5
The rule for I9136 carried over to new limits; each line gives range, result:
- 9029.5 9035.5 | 18.6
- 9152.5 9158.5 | 18.2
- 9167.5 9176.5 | 18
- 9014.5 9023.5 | 17.3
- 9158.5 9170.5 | 18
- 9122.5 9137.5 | 19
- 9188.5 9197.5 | 17.7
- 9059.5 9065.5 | 18.6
